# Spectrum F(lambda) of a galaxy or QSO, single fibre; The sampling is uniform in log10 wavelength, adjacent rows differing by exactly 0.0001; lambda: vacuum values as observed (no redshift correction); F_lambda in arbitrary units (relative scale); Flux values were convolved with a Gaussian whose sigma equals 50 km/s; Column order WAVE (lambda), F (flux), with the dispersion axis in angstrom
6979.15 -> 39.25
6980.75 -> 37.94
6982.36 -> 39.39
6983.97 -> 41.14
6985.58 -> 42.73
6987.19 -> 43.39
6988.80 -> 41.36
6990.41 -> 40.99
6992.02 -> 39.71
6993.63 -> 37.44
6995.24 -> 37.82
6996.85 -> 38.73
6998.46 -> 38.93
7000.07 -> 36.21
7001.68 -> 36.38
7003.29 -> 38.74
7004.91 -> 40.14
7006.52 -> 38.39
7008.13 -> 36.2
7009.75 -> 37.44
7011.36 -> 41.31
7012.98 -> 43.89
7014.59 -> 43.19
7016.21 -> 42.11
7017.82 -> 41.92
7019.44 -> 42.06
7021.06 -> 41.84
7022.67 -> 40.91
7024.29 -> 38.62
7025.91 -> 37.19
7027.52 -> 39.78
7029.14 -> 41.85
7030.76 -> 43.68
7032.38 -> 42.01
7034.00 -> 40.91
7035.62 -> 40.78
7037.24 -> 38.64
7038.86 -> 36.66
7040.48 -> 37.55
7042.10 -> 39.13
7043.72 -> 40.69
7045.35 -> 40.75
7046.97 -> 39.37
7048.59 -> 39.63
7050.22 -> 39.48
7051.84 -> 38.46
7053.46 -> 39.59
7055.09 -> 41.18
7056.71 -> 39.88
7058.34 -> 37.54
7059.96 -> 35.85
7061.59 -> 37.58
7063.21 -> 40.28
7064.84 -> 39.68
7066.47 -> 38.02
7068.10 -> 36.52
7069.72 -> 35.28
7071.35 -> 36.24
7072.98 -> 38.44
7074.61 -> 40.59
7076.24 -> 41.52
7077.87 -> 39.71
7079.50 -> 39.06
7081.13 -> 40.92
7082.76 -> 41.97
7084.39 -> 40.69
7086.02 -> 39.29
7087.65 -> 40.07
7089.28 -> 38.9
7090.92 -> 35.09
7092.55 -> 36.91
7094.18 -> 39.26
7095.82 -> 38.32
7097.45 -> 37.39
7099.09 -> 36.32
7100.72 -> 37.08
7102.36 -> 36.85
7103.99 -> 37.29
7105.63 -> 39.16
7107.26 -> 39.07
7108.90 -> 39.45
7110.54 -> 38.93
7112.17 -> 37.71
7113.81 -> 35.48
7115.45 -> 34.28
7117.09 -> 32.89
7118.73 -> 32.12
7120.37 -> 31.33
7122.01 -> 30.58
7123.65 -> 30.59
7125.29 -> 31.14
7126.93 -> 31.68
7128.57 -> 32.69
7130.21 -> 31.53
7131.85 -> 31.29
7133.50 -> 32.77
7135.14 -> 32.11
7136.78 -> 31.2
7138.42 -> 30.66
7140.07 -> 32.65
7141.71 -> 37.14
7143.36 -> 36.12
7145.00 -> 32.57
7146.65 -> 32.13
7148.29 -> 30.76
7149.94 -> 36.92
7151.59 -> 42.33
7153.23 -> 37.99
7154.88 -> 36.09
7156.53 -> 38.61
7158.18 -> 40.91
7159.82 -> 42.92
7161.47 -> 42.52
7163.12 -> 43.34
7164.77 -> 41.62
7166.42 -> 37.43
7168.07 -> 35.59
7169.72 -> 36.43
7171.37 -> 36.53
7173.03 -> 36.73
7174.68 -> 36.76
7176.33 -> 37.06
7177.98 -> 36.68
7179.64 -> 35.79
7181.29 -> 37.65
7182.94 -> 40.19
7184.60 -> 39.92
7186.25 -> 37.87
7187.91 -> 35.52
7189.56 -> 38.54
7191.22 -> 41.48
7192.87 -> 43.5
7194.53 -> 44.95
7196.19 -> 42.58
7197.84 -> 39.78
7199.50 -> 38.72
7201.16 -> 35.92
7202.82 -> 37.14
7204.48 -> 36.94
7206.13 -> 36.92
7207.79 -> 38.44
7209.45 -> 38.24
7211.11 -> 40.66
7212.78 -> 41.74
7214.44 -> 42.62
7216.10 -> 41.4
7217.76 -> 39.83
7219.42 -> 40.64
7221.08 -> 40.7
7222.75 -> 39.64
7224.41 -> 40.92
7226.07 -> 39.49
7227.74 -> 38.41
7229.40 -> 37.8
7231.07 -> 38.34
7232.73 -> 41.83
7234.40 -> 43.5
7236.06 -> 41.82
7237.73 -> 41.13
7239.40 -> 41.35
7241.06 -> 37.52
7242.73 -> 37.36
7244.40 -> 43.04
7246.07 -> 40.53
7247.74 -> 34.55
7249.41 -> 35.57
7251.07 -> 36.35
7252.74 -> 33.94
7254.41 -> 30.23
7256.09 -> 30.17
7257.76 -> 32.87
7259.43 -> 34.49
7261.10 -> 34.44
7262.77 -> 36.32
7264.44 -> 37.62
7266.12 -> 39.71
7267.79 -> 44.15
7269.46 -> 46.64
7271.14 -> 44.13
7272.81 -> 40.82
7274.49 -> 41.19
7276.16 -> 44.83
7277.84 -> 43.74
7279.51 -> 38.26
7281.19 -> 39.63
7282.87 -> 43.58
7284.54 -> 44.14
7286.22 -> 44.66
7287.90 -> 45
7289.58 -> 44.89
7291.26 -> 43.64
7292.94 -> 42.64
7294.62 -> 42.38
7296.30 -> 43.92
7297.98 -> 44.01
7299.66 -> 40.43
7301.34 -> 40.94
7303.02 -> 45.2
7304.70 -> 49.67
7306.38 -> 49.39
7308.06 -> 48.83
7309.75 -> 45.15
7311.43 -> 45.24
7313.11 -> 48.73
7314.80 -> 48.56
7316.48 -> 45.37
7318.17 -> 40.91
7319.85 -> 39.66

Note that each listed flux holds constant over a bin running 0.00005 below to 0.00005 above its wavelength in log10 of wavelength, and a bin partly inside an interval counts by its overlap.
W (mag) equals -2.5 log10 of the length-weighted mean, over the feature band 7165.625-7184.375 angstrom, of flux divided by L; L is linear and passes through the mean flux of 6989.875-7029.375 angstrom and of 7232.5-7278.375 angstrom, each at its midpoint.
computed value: 0.06 mag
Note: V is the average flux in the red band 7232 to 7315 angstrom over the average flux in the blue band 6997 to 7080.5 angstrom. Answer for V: 1.0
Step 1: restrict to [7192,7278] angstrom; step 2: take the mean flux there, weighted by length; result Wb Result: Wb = 39.3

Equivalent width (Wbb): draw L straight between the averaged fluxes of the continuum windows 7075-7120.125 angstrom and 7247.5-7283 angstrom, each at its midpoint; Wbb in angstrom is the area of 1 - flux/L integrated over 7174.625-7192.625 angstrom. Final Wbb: 0.0 angstrom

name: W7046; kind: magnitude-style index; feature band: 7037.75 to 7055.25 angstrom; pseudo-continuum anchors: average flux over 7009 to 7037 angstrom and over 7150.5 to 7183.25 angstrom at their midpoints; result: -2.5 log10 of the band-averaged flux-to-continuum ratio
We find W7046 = 0.04 mag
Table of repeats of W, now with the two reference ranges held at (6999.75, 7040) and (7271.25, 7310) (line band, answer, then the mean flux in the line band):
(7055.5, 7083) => 0.05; 38.7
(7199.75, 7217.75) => 0.10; 39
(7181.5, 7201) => 0.06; 40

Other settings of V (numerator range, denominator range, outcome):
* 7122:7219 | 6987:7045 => 0.93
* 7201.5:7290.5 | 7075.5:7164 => 1.09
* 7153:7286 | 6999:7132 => 1.03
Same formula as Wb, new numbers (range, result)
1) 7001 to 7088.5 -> 39.6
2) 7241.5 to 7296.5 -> 39.8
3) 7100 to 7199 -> 36.6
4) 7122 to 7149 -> 32.3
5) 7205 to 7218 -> 39.9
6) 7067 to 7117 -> 38.2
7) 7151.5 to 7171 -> 39.5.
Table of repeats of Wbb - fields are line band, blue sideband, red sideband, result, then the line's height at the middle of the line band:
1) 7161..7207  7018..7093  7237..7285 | 0.4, 39.1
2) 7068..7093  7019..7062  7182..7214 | 0.4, 39.6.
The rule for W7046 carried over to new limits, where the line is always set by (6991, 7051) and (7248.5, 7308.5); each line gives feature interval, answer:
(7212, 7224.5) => -0.01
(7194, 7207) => 0.04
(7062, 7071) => 0.06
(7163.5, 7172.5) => 0.08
